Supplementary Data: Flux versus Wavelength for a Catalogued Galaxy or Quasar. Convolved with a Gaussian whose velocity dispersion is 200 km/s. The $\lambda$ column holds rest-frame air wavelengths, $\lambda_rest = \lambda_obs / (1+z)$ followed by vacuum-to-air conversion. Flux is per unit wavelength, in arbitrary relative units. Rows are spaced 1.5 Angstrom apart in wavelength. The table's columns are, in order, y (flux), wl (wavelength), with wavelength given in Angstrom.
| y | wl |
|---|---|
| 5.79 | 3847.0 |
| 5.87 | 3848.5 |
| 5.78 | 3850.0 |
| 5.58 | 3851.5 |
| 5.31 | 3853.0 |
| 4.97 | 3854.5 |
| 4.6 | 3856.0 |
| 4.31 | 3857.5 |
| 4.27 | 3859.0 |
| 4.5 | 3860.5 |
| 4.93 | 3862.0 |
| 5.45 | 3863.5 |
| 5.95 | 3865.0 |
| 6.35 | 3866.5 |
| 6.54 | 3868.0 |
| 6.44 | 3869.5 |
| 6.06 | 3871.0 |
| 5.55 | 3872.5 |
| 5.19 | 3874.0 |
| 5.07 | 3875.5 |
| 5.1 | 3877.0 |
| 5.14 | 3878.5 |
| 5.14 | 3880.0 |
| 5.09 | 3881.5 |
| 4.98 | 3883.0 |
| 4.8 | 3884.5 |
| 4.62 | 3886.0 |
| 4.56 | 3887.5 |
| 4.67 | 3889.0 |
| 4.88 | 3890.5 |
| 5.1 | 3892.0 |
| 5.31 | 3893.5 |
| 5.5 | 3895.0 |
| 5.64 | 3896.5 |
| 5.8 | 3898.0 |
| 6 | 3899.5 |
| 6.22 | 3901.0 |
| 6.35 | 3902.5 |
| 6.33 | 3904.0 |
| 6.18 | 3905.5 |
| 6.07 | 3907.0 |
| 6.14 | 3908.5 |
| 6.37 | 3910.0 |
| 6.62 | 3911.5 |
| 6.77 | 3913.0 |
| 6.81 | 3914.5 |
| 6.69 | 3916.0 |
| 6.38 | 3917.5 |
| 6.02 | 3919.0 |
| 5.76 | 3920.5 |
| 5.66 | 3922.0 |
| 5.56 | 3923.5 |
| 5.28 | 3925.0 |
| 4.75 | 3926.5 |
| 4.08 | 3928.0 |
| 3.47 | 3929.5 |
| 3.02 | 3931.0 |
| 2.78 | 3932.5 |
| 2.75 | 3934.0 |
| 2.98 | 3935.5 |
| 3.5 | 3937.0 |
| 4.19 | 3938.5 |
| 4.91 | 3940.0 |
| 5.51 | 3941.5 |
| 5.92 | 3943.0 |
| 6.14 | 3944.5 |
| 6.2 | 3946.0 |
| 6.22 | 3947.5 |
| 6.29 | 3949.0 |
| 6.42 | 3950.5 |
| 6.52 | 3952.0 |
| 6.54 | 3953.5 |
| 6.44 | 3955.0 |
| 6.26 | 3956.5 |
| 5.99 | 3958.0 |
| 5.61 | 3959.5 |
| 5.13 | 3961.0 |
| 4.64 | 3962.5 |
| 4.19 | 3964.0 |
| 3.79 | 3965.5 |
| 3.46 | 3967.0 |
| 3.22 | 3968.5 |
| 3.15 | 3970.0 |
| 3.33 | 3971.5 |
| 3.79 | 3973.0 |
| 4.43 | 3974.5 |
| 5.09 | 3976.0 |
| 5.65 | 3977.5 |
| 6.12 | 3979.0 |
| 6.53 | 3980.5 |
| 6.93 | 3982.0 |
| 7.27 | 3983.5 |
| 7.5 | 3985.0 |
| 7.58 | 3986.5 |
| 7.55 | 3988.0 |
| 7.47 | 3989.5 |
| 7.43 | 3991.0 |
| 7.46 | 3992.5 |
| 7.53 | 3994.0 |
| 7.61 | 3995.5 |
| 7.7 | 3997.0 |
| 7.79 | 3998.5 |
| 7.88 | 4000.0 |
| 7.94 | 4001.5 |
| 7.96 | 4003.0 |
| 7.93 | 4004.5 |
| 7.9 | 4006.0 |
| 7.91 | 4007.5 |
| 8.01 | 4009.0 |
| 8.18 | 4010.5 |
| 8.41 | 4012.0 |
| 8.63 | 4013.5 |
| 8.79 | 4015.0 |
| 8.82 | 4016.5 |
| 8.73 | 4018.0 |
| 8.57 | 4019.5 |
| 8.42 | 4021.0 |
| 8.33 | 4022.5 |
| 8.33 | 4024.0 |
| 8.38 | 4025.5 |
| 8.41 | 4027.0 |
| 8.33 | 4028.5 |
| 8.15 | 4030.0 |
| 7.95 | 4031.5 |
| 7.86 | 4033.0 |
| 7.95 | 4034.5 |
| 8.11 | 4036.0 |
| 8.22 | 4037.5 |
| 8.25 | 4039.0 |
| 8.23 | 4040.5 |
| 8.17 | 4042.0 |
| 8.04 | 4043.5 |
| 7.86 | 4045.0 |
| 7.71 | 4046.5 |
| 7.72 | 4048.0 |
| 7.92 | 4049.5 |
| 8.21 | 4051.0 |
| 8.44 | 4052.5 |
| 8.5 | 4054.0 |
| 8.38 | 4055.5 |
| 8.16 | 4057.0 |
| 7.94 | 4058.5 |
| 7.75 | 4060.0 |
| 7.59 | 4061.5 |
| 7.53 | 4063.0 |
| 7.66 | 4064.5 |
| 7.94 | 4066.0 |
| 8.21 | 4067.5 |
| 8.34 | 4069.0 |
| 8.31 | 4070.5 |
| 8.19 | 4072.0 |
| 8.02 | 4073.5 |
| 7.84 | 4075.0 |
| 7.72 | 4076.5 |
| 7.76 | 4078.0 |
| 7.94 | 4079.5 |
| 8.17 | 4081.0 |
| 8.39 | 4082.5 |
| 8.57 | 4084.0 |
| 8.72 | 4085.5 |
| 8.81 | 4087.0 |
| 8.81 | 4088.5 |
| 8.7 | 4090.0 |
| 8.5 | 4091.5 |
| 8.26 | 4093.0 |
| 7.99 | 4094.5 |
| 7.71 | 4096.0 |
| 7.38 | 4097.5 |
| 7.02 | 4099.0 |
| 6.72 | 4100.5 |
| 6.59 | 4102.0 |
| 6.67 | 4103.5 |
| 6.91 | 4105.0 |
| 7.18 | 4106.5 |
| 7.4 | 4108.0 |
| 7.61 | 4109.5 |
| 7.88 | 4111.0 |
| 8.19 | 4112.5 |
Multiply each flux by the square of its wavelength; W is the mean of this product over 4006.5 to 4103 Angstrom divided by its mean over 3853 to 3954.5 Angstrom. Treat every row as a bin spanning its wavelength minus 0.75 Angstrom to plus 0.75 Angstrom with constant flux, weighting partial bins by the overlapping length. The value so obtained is 1.6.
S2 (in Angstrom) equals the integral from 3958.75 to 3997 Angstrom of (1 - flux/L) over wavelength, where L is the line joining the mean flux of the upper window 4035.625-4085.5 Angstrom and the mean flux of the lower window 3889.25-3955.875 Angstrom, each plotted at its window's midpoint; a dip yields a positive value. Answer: 4.84 Angstrom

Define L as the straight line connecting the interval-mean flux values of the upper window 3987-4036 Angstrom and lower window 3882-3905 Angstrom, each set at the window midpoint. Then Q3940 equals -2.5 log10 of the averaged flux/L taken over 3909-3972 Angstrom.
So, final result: 0.24 mag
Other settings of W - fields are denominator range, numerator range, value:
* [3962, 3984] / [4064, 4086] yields 1.80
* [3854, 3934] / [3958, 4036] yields 1.37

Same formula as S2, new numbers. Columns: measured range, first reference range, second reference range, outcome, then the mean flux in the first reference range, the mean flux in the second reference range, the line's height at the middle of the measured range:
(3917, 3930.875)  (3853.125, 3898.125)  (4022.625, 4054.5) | 2.2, 5.21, 8.13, 6.08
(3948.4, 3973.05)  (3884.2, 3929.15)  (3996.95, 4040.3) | 6.6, 5.69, 8.21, 6.9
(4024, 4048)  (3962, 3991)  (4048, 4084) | -3.2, 5.41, 8.04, 7.16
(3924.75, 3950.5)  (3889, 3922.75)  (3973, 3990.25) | 6.5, 6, 6.44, 6.18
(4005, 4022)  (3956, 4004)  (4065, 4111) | -4.5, 6.07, 7.88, 6.63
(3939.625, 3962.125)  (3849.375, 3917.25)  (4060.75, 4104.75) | 1.3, 5.56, 7.92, 6.36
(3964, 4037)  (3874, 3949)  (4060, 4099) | -3.4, 5.3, 8.09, 6.78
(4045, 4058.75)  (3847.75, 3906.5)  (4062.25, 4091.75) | -0.4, 5.39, 8.2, 7.85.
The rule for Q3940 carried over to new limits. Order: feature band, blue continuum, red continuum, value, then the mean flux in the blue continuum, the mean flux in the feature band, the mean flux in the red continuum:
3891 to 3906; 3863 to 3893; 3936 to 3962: -0.07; 5.33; 5.82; 5.71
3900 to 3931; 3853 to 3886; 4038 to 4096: 0.02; 5.25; 5.81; 8.13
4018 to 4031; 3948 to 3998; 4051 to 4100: -0.19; 5.91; 8.38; 8.1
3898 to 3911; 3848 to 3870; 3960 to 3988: -0.17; 5.37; 6.19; 5.17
